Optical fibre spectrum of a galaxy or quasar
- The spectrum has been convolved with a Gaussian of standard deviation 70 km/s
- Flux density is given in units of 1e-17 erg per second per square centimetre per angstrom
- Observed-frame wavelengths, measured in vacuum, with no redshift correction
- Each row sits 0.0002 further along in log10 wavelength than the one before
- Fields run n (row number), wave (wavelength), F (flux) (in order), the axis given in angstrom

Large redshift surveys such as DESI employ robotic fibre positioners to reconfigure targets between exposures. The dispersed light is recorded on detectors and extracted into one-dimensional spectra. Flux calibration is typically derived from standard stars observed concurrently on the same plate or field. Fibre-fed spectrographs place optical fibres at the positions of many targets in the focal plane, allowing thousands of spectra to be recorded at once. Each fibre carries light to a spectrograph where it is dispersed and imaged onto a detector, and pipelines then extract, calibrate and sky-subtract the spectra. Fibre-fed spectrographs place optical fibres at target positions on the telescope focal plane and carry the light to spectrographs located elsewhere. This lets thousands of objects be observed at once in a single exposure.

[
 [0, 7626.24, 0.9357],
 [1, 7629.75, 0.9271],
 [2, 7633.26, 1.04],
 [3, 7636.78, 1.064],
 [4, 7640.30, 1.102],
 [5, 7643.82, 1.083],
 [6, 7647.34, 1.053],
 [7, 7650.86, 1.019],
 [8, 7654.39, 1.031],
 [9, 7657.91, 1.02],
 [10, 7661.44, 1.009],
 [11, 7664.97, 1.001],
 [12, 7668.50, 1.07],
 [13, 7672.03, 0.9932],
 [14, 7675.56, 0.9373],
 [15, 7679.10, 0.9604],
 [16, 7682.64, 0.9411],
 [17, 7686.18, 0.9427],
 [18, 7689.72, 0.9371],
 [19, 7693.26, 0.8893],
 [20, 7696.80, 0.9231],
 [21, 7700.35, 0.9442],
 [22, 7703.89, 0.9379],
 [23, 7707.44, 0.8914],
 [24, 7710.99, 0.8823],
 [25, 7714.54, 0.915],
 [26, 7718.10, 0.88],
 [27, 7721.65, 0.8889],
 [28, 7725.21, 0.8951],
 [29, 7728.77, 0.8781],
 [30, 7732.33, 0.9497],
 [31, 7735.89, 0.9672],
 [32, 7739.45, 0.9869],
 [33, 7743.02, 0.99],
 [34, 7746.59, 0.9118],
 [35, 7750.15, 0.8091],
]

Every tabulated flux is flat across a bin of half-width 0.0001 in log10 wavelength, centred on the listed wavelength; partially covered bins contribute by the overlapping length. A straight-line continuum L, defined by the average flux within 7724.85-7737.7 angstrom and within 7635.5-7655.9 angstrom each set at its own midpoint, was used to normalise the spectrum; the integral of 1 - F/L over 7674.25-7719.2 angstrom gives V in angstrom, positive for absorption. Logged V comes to 2.6 angstrom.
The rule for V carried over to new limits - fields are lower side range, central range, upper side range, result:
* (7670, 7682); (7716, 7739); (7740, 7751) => 0.43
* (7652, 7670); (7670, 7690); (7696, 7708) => 0.51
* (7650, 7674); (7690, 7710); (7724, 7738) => 1.05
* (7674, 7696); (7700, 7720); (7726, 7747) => 0.73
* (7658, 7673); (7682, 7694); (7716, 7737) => 0.60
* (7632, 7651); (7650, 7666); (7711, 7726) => 0.17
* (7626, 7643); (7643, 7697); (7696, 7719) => -1.02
